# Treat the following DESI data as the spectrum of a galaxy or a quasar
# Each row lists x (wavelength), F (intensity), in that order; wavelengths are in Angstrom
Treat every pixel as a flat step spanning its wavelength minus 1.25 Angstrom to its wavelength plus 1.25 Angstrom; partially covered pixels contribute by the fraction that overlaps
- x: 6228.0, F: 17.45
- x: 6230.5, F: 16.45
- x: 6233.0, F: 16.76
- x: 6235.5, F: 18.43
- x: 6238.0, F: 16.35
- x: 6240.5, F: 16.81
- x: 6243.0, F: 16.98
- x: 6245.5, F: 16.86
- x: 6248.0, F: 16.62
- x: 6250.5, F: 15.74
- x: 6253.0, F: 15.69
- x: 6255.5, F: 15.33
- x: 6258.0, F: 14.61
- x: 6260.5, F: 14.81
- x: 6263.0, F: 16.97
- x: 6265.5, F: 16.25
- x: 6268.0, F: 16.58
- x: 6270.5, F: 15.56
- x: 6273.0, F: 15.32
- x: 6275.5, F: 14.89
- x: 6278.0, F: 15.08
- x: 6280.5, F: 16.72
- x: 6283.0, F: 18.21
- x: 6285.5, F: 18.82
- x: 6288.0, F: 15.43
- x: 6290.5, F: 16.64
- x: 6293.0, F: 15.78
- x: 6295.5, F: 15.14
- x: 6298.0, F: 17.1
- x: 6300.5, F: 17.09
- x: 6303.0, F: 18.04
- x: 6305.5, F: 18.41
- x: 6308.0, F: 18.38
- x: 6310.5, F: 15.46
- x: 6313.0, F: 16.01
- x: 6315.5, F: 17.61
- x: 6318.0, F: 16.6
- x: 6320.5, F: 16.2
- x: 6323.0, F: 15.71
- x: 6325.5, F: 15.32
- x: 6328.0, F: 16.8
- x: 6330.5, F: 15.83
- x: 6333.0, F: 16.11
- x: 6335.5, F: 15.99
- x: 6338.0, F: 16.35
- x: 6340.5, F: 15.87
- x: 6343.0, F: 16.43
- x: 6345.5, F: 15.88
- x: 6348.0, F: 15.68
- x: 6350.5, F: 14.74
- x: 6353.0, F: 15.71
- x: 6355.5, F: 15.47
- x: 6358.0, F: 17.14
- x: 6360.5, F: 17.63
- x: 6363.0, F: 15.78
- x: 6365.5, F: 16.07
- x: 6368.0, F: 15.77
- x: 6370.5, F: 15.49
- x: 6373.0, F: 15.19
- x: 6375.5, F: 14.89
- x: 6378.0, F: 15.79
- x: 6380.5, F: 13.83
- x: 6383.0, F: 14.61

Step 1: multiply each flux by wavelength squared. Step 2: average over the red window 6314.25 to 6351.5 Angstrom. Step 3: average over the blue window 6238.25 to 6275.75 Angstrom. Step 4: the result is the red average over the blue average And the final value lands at 1.03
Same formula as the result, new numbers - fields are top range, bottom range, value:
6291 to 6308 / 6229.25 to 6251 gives 1.03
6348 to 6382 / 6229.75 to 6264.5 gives 1.00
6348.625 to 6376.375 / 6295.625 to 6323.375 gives 0.95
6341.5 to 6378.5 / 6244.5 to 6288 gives 1.01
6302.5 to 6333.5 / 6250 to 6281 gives 1.08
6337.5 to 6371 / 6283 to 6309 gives 0.95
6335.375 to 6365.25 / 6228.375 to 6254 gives 1.00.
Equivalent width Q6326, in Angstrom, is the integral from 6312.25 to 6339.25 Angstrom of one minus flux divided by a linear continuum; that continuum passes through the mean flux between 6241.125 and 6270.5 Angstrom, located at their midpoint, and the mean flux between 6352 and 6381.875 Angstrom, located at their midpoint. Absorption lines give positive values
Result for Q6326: -0.7 Angstrom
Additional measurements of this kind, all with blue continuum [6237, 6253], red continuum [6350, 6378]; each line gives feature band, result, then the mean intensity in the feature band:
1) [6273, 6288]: -0.2 Angstrom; 16.5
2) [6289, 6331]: -1.2 Angstrom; 16.6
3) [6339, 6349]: 0.0 Angstrom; 16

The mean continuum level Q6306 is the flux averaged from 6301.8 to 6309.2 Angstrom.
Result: 18.3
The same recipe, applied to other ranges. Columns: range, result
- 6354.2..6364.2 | 16.5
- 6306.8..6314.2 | 16.6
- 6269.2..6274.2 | 15.5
